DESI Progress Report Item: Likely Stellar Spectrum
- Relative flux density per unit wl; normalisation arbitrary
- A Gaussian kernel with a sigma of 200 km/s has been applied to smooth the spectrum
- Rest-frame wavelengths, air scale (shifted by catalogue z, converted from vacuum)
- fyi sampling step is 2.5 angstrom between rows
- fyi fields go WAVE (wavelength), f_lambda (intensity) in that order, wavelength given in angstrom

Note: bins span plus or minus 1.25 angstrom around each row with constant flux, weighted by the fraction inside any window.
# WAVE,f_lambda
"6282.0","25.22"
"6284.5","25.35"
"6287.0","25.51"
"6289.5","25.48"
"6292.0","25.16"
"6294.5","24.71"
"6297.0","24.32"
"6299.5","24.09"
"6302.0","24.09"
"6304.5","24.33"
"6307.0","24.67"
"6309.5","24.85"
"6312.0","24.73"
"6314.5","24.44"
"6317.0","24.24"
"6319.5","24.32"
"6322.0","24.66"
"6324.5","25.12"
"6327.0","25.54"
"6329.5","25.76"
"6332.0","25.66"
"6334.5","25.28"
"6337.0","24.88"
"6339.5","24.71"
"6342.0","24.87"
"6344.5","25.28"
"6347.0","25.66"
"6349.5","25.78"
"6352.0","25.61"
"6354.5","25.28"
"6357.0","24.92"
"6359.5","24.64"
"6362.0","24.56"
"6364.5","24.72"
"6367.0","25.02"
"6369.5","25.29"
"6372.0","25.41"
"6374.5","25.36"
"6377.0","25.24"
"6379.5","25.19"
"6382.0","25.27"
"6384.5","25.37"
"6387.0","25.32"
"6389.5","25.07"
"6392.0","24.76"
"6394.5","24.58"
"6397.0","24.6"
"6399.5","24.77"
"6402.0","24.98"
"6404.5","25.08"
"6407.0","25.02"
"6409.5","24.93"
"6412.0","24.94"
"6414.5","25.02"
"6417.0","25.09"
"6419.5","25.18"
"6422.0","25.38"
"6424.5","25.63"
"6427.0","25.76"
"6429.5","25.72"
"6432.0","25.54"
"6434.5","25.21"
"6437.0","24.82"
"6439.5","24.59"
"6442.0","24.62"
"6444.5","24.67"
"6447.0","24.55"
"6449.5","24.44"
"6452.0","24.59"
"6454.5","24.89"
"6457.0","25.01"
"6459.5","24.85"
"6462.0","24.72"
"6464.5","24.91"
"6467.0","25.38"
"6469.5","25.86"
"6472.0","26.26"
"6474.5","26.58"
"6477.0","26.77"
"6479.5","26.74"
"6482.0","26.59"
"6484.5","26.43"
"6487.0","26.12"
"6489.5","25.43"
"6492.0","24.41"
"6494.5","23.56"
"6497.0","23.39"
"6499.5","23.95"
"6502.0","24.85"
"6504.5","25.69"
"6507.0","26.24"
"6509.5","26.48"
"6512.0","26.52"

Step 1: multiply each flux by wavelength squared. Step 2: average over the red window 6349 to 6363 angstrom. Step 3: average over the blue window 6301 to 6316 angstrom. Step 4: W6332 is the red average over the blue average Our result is 1.0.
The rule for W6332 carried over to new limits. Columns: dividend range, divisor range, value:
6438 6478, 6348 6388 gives 1.03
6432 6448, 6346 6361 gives 1.01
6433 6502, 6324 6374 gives 1.04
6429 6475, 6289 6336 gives 1.06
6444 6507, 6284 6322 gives 1.08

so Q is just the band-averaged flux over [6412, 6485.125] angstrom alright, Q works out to 25.4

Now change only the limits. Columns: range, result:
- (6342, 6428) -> 25.1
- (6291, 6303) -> 24.5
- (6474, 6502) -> 25.4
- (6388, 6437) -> 25.1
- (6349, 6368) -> 25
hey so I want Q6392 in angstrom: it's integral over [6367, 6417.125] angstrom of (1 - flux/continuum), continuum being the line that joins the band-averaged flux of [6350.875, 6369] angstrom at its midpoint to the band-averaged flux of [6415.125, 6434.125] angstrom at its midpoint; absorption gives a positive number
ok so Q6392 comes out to 0.3 angstrom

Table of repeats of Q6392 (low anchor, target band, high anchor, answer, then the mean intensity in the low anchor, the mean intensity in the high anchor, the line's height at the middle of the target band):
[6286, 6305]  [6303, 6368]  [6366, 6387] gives 0.0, 24.7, 25.3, 25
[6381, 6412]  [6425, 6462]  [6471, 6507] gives 0.4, 25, 25.5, 25.2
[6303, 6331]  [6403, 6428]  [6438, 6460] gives -0.5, 24.8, 24.7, 24.7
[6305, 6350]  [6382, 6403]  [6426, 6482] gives 0.2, 25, 25.3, 25.2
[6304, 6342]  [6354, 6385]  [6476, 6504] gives -0.1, 24.9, 25.3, 25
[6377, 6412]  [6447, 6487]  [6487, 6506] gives -1.4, 25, 24.6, 24.7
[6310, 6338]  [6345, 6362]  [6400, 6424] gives -0.2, 25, 25.1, 25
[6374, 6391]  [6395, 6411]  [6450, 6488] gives 0.3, 25.2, 25.7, 25.4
